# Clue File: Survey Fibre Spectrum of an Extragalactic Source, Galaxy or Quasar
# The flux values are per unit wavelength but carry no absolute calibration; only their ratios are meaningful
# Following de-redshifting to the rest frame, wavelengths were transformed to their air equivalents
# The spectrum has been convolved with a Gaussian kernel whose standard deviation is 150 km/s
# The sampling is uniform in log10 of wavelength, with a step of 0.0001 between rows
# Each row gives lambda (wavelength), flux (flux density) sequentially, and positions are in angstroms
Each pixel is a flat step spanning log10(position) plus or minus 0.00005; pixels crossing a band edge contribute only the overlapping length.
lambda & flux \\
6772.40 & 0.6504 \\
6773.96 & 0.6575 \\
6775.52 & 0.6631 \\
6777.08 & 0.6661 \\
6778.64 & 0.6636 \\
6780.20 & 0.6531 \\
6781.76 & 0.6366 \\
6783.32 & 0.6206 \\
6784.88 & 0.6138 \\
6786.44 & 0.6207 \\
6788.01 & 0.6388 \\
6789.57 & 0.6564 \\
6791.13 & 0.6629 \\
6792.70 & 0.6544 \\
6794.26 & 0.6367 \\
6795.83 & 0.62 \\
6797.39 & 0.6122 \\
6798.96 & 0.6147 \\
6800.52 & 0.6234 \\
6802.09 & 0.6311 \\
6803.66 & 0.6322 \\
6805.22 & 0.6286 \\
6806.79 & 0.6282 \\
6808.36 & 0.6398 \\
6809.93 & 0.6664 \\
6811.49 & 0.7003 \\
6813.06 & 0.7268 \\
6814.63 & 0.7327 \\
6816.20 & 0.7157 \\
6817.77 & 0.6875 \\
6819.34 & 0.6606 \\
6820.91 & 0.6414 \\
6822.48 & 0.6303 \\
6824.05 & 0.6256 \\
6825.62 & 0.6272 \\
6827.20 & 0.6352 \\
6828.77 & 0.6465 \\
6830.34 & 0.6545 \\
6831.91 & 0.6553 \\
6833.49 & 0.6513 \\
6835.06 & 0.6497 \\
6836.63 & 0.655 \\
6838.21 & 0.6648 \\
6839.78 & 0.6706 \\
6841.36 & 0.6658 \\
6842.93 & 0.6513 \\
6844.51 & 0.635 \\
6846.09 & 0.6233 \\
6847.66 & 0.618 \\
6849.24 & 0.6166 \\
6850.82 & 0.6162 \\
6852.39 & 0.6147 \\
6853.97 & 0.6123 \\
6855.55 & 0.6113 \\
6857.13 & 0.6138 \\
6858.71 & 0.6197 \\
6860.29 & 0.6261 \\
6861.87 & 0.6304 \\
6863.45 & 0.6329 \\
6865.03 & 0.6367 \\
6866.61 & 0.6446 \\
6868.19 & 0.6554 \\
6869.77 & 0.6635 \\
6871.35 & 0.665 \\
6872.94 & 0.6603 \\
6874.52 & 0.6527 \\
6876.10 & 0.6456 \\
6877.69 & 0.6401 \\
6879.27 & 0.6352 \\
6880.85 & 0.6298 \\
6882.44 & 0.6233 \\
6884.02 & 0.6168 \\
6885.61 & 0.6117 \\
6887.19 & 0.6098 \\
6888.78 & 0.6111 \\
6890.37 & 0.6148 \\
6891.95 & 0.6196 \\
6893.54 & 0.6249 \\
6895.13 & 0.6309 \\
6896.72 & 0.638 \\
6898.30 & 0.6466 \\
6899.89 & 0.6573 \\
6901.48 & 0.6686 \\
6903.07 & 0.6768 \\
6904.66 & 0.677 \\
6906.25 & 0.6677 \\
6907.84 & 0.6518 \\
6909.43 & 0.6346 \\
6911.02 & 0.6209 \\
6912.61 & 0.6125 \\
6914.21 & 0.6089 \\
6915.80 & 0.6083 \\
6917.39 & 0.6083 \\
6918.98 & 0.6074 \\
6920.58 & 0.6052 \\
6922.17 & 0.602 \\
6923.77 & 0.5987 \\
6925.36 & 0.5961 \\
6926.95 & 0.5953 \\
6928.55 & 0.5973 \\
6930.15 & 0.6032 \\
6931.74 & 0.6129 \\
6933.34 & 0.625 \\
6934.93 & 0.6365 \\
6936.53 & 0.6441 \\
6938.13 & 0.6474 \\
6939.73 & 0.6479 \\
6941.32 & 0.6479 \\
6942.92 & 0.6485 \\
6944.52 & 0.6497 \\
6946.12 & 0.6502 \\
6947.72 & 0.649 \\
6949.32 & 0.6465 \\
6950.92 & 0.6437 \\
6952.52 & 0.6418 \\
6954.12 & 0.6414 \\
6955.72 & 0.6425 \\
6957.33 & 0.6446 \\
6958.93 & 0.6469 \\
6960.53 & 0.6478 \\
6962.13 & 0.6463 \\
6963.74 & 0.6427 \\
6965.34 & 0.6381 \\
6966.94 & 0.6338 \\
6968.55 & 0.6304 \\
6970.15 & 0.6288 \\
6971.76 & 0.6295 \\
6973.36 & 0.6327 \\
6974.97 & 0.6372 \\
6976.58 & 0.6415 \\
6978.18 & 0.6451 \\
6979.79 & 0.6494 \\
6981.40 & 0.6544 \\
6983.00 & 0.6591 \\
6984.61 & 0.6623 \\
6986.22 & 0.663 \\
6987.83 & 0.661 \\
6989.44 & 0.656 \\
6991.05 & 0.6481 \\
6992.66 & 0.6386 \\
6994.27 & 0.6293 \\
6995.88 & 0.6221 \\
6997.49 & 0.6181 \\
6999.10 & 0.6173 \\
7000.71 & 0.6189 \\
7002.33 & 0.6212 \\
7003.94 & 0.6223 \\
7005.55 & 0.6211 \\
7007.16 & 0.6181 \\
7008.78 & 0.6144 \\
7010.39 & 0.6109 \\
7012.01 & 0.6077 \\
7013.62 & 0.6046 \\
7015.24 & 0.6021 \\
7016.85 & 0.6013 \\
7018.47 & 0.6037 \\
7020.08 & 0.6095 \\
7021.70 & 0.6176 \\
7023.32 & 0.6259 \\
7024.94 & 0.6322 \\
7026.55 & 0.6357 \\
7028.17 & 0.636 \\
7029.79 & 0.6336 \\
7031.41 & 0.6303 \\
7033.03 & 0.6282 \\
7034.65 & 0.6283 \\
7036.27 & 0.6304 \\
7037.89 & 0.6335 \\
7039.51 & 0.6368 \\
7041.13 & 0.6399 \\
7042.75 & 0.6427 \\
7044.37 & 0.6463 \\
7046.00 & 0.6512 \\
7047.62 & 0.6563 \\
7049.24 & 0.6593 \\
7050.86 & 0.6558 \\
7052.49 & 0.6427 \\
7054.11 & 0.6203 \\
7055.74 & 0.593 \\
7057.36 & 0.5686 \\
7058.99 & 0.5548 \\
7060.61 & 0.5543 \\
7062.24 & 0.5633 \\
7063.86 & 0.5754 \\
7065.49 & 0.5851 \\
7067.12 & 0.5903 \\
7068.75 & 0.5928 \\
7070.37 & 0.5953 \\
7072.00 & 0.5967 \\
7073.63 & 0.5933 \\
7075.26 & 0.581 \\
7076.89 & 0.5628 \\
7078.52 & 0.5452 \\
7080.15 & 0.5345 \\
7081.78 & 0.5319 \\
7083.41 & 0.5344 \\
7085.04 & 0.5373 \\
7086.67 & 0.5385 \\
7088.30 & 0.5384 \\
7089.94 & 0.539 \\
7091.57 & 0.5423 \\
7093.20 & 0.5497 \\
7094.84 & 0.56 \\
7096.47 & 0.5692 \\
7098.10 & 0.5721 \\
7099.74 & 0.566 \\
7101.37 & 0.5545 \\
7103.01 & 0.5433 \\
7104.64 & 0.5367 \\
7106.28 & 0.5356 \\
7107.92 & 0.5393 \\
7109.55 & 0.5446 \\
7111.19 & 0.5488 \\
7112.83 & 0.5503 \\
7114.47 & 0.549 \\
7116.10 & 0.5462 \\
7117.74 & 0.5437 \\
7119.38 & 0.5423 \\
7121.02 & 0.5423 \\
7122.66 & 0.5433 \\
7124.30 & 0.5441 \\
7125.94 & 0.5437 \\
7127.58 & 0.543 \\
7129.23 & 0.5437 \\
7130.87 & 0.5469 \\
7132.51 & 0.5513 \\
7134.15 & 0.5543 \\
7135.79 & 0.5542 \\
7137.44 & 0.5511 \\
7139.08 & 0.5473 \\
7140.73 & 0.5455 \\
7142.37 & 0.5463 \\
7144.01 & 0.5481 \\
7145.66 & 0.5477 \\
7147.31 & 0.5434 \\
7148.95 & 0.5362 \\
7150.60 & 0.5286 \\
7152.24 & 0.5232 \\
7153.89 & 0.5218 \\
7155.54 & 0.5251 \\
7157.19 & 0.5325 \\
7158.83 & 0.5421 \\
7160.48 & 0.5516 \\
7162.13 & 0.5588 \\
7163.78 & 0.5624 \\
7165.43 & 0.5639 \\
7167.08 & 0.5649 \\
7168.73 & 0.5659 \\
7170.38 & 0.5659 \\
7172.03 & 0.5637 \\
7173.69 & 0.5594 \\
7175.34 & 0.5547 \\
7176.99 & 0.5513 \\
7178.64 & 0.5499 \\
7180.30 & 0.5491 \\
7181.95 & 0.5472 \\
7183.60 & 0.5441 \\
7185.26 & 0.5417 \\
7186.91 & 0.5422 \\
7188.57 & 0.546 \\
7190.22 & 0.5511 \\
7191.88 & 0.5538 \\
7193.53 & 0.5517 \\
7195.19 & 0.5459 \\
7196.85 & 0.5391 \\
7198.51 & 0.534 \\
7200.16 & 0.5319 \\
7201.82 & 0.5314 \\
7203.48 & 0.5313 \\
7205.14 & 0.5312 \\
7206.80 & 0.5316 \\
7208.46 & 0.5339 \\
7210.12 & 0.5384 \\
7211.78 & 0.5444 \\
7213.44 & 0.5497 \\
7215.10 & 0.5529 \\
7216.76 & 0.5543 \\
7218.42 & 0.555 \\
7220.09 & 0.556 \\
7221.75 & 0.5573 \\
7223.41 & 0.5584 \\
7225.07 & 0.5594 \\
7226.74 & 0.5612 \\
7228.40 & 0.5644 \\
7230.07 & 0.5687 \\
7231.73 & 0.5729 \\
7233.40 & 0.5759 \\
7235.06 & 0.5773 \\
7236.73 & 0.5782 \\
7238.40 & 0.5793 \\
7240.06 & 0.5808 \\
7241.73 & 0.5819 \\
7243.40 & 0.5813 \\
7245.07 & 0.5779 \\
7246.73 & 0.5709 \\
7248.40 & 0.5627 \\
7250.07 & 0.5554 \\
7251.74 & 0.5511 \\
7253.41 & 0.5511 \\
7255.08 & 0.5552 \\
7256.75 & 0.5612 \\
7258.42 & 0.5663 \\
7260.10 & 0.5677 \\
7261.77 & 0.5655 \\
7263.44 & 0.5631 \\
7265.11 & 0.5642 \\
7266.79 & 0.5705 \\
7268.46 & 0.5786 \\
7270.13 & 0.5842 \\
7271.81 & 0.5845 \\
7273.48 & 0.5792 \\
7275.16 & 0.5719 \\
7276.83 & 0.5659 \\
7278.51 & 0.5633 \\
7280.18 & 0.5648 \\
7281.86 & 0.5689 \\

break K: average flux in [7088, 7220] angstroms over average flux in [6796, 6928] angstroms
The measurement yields 0.9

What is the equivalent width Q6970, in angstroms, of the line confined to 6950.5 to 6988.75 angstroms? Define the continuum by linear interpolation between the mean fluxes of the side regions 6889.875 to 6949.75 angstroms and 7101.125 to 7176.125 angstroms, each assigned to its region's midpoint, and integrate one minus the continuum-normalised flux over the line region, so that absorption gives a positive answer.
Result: -2.0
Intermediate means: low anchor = 0.631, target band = 0.644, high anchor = 0.547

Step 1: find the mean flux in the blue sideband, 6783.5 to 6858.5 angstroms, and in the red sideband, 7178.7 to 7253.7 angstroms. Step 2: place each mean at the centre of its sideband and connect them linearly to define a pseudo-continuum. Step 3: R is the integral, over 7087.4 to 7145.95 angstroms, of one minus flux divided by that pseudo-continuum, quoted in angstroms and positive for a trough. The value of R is 3.0 angstroms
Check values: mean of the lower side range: 0.644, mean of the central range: 0.548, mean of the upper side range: 0.555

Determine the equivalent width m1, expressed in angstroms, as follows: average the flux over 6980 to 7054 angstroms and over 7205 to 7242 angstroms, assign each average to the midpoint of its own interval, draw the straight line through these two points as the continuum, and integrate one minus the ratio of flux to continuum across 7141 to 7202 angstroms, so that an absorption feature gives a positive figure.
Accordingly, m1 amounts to 3.3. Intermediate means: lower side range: 0.632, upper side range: 0.559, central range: 0.547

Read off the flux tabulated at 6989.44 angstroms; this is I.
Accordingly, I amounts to 0.656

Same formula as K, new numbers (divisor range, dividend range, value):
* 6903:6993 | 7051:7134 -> 0.88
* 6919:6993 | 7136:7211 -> 0.86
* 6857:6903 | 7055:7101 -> 0.88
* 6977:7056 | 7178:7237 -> 0.87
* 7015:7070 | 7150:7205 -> 0.89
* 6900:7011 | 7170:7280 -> 0.88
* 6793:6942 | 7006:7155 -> 0.91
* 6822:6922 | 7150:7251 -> 0.87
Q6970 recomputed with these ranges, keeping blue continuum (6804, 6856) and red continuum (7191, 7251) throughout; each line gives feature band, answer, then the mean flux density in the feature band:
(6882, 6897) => 0.4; 0.619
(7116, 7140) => 1.3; 0.546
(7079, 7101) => 1.5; 0.547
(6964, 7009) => -1.7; 0.637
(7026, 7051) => -1.7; 0.64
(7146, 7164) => 1.1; 0.538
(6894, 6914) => -0.5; 0.647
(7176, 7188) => 0.4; 0.547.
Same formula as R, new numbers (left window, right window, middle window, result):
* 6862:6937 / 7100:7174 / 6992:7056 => -4.41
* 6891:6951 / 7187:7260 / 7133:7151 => 0.94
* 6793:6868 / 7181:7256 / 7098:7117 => 1.05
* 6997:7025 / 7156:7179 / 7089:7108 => 1.00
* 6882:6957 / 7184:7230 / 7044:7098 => 0.60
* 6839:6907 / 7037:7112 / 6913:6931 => 0.57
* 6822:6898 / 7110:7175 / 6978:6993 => -1.47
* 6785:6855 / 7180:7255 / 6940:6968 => -1.34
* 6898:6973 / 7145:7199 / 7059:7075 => 0.12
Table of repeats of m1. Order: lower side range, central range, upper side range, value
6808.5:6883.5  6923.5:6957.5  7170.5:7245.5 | -0.5 angstroms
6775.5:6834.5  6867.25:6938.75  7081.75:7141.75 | -1.6 angstroms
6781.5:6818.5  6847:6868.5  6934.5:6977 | 0.8 angstroms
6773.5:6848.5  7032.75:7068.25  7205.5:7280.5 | -0.8 angstroms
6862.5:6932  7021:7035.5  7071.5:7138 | -1.3 angstroms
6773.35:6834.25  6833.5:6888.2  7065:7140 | -0.4 angstroms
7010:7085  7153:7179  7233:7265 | 1.4 angstroms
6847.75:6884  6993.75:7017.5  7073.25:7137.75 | -1.3 angstroms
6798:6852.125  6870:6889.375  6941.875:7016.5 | 0.3 angstroms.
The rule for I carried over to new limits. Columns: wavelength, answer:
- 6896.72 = 0.638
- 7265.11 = 0.5642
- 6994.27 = 0.6293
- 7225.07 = 0.5594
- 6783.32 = 0.6206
